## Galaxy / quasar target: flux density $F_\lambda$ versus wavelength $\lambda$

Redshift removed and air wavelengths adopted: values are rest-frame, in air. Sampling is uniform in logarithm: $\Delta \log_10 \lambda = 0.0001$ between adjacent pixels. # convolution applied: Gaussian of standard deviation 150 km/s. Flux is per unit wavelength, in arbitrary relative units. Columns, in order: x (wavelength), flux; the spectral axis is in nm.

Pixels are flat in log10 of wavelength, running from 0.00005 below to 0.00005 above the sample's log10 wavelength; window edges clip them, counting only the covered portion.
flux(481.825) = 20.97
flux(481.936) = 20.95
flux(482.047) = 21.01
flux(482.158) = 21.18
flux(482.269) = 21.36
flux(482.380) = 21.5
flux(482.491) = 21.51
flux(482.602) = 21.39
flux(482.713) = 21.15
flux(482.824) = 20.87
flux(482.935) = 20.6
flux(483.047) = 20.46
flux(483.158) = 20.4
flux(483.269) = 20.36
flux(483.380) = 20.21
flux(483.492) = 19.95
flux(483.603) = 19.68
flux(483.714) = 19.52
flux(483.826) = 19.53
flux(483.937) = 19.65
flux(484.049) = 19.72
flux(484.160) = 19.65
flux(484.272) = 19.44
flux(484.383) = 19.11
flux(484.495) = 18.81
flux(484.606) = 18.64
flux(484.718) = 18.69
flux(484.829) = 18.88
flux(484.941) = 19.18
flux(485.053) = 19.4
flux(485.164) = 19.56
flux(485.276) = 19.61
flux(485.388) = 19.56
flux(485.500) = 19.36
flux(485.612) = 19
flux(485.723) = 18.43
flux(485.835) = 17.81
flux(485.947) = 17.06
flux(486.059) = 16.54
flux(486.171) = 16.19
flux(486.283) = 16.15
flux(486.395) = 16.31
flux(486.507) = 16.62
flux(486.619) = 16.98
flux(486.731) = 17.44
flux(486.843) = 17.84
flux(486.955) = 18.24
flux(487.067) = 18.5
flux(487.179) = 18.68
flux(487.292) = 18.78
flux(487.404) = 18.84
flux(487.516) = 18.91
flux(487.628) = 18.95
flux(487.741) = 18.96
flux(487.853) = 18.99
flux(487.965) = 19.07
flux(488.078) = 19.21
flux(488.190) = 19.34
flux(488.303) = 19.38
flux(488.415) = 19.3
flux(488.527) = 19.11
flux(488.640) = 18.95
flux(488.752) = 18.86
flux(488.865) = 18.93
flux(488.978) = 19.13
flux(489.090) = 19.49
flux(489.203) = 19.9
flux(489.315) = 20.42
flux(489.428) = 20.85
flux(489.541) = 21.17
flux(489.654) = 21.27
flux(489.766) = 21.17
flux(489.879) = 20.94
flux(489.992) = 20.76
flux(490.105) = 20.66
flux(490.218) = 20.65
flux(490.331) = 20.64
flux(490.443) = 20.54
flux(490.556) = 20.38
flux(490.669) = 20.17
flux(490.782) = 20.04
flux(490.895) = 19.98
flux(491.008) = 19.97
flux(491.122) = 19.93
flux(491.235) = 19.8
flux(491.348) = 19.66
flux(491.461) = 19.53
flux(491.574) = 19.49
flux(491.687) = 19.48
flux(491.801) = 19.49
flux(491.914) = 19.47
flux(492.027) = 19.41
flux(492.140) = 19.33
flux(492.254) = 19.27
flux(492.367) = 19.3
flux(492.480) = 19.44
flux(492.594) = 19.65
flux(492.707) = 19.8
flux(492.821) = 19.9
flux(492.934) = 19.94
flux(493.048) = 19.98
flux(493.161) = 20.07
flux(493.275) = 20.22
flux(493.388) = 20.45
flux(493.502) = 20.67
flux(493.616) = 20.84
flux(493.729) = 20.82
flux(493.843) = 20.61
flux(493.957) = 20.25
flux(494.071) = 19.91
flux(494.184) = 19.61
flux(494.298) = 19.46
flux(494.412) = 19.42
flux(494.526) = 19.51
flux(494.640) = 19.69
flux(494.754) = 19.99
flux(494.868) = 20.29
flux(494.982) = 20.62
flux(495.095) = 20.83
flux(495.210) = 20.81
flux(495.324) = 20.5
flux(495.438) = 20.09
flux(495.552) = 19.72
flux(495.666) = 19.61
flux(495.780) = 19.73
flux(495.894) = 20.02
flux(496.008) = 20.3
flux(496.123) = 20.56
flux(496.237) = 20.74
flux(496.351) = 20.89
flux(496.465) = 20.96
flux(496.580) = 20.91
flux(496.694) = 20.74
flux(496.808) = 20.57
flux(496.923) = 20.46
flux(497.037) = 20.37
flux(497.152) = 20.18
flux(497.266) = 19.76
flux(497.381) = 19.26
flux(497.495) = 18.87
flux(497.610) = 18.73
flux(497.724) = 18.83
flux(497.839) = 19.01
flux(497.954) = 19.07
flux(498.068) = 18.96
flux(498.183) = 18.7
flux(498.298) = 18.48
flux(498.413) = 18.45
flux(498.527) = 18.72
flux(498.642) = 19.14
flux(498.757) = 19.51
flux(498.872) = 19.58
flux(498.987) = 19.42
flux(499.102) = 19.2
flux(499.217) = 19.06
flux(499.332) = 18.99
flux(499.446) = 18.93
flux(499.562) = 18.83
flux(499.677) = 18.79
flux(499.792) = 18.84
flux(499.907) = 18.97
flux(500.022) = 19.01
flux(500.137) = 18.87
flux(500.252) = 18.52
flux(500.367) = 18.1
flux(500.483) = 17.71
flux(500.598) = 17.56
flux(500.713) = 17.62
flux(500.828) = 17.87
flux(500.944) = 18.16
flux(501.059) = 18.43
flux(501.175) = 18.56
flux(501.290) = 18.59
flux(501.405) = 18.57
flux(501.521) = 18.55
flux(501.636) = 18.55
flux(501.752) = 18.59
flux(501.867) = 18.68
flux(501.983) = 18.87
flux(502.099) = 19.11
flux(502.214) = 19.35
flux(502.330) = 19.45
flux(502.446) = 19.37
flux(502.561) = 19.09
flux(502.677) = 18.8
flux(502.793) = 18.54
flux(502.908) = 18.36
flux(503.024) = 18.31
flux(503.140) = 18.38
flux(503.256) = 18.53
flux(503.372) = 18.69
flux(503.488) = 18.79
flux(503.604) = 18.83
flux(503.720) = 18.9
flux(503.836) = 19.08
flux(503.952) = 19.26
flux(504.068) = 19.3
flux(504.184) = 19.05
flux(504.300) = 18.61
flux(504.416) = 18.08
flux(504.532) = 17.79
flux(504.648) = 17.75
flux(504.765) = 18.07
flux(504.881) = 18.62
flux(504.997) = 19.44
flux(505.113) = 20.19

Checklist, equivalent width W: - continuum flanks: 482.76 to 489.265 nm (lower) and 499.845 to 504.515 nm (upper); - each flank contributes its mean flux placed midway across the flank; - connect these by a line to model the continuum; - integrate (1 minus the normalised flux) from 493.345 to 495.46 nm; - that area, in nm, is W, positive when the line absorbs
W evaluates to -0.16 nm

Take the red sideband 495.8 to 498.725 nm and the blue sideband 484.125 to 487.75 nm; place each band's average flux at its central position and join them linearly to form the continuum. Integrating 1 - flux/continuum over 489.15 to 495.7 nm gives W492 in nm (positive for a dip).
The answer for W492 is -0.34 nm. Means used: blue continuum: 18.3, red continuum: 19.7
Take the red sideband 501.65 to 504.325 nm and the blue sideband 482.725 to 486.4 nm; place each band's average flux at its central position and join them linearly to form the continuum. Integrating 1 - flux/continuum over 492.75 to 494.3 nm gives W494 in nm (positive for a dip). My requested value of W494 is -0.10 nm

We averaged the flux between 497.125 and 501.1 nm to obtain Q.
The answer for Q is 18.8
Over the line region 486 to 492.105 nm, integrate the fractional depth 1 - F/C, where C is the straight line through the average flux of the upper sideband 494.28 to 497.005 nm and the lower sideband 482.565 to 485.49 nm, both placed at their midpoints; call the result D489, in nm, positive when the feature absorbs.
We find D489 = 0.22 nm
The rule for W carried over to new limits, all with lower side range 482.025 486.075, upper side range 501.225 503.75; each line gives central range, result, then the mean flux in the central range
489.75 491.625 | -0.083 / 20.2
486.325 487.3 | 0.097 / 17.6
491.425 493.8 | -0.070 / 19.8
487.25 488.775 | 0.036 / 19.1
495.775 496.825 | -0.082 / 20.6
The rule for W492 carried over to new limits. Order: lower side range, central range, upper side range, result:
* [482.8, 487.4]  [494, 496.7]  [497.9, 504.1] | -0.206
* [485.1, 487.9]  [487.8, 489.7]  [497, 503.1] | -0.141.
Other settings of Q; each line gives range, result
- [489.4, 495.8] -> 20.1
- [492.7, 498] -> 20.1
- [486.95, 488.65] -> 19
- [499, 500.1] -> 19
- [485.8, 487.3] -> 17.3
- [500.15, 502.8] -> 18.6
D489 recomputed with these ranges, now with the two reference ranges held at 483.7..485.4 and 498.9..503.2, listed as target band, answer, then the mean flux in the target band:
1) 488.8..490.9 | -0.14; 20.4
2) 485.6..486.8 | 0.13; 17.1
